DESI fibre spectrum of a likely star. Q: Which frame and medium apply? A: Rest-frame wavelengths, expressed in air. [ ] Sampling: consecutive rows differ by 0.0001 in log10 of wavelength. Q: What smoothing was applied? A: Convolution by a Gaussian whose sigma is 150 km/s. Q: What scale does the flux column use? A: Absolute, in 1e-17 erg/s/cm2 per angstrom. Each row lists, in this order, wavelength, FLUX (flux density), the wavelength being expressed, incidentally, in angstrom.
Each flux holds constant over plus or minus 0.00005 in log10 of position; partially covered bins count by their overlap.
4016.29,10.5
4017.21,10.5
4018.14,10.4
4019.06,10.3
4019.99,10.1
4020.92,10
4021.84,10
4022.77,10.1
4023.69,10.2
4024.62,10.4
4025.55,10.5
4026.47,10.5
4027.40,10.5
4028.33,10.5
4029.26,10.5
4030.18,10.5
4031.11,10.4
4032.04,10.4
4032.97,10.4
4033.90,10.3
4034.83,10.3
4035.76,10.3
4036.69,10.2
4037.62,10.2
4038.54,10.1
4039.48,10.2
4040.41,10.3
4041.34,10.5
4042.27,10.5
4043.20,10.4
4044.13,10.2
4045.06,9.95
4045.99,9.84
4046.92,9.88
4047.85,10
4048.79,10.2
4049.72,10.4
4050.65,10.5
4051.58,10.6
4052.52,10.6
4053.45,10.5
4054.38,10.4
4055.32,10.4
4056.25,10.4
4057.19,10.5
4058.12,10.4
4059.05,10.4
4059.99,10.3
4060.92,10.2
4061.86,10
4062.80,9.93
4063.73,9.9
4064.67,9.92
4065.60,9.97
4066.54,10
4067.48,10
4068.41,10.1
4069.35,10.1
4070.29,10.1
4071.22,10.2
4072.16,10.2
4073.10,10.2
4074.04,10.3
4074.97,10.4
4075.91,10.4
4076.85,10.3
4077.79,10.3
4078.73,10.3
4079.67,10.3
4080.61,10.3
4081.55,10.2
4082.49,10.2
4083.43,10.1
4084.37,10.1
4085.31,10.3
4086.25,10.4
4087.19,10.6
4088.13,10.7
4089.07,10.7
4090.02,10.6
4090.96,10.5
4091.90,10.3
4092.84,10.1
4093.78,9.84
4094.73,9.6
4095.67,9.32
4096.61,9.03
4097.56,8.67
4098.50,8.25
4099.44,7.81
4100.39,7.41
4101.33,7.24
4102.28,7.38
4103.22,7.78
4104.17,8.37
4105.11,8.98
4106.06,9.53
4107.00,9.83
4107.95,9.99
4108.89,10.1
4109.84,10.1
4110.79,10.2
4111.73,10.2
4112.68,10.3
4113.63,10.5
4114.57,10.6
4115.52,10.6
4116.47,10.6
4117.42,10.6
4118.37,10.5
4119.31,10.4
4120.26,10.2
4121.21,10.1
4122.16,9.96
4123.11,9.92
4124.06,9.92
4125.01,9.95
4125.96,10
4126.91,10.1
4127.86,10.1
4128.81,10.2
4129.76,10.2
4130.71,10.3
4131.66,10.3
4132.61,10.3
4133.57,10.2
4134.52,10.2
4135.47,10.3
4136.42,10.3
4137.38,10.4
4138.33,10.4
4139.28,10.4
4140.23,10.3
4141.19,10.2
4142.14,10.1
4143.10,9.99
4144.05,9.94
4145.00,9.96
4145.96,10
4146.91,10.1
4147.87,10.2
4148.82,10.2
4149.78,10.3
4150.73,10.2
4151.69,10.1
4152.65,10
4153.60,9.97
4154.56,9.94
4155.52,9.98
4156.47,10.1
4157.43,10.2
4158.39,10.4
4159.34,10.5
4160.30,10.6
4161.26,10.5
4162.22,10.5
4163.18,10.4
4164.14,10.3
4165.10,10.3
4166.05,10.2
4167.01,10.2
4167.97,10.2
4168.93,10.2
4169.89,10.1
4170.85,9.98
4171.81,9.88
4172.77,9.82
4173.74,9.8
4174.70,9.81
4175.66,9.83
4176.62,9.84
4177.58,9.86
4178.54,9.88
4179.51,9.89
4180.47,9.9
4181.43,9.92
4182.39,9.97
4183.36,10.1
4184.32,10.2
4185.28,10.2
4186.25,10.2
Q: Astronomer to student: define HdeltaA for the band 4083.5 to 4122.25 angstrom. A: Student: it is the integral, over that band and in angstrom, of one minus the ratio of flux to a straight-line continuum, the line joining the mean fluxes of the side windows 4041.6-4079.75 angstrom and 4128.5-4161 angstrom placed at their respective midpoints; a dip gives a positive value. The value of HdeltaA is 1.9 angstrom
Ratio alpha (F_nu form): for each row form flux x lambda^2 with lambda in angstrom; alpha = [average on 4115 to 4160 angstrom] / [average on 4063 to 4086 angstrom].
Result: 1.0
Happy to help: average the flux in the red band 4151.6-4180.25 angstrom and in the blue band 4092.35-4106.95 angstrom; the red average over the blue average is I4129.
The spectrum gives 1.17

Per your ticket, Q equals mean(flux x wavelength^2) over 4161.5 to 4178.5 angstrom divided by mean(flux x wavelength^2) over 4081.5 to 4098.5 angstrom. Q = 1.05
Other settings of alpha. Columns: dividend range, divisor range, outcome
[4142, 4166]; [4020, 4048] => 1.05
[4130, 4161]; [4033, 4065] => 1.04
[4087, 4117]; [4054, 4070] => 0.96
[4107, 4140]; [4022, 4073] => 1.04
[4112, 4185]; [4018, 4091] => 1.04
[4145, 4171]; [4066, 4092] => 1.03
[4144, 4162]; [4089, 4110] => 1.14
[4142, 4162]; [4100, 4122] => 1.07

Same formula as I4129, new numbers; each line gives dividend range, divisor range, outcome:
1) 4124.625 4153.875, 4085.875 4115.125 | 1.07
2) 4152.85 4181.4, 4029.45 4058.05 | 0.98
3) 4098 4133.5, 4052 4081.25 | 0.95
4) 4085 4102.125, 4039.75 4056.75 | 0.92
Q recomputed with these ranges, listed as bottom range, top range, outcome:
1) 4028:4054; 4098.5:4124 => 0.96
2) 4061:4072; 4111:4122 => 1.06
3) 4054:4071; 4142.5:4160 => 1.04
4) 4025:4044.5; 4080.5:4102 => 0.95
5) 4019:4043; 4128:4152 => 1.04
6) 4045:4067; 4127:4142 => 1.04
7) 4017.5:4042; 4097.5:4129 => 0.97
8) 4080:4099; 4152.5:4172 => 1.06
